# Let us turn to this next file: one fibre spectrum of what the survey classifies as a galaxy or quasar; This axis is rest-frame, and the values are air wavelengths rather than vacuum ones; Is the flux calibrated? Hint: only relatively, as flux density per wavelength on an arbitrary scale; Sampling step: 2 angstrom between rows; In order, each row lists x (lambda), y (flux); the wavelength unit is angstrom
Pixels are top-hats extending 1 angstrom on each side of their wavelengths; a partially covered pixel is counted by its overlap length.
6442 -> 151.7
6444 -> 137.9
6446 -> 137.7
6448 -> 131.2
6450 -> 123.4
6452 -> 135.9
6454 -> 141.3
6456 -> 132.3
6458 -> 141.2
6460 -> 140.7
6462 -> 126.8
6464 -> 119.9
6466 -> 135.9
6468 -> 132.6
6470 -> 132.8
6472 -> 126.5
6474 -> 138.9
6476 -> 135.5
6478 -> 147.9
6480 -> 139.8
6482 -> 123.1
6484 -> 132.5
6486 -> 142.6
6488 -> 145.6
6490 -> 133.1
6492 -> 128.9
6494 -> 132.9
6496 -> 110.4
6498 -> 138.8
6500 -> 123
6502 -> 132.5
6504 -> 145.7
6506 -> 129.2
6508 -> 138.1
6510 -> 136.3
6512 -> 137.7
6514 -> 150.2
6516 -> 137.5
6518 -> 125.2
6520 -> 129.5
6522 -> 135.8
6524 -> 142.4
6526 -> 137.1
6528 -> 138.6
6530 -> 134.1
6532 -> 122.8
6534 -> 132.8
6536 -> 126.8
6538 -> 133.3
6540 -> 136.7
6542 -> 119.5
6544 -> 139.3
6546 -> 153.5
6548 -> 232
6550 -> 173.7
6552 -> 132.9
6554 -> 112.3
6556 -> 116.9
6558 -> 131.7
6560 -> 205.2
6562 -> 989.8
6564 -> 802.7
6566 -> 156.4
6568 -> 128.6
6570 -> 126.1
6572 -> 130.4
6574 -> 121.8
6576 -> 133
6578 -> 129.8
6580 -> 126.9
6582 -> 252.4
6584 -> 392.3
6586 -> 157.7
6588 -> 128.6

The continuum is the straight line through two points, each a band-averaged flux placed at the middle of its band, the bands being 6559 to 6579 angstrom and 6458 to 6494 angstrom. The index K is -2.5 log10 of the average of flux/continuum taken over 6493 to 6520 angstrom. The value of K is 0.36 mag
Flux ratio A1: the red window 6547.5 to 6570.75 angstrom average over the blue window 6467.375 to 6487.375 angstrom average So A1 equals 2.05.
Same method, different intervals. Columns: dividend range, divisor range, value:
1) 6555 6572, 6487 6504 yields 2.44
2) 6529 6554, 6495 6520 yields 1.07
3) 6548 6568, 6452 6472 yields 2.25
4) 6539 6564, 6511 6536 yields 1.80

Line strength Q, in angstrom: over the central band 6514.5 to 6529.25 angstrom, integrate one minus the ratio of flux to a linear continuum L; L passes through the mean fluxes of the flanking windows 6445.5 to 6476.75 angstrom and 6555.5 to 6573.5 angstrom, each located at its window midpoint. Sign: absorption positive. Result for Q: 6.3 angstrom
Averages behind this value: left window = 133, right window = 310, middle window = 136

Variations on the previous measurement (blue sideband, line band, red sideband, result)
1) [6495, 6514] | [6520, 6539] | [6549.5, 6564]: 7.2 angstrom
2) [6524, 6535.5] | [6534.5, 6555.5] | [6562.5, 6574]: 5.2 angstrom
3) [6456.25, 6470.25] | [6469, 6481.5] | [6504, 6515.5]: -0.2 angstrom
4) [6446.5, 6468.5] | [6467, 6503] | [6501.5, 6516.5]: 0.7 angstrom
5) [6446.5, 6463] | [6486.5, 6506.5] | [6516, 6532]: 0.3 angstrom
